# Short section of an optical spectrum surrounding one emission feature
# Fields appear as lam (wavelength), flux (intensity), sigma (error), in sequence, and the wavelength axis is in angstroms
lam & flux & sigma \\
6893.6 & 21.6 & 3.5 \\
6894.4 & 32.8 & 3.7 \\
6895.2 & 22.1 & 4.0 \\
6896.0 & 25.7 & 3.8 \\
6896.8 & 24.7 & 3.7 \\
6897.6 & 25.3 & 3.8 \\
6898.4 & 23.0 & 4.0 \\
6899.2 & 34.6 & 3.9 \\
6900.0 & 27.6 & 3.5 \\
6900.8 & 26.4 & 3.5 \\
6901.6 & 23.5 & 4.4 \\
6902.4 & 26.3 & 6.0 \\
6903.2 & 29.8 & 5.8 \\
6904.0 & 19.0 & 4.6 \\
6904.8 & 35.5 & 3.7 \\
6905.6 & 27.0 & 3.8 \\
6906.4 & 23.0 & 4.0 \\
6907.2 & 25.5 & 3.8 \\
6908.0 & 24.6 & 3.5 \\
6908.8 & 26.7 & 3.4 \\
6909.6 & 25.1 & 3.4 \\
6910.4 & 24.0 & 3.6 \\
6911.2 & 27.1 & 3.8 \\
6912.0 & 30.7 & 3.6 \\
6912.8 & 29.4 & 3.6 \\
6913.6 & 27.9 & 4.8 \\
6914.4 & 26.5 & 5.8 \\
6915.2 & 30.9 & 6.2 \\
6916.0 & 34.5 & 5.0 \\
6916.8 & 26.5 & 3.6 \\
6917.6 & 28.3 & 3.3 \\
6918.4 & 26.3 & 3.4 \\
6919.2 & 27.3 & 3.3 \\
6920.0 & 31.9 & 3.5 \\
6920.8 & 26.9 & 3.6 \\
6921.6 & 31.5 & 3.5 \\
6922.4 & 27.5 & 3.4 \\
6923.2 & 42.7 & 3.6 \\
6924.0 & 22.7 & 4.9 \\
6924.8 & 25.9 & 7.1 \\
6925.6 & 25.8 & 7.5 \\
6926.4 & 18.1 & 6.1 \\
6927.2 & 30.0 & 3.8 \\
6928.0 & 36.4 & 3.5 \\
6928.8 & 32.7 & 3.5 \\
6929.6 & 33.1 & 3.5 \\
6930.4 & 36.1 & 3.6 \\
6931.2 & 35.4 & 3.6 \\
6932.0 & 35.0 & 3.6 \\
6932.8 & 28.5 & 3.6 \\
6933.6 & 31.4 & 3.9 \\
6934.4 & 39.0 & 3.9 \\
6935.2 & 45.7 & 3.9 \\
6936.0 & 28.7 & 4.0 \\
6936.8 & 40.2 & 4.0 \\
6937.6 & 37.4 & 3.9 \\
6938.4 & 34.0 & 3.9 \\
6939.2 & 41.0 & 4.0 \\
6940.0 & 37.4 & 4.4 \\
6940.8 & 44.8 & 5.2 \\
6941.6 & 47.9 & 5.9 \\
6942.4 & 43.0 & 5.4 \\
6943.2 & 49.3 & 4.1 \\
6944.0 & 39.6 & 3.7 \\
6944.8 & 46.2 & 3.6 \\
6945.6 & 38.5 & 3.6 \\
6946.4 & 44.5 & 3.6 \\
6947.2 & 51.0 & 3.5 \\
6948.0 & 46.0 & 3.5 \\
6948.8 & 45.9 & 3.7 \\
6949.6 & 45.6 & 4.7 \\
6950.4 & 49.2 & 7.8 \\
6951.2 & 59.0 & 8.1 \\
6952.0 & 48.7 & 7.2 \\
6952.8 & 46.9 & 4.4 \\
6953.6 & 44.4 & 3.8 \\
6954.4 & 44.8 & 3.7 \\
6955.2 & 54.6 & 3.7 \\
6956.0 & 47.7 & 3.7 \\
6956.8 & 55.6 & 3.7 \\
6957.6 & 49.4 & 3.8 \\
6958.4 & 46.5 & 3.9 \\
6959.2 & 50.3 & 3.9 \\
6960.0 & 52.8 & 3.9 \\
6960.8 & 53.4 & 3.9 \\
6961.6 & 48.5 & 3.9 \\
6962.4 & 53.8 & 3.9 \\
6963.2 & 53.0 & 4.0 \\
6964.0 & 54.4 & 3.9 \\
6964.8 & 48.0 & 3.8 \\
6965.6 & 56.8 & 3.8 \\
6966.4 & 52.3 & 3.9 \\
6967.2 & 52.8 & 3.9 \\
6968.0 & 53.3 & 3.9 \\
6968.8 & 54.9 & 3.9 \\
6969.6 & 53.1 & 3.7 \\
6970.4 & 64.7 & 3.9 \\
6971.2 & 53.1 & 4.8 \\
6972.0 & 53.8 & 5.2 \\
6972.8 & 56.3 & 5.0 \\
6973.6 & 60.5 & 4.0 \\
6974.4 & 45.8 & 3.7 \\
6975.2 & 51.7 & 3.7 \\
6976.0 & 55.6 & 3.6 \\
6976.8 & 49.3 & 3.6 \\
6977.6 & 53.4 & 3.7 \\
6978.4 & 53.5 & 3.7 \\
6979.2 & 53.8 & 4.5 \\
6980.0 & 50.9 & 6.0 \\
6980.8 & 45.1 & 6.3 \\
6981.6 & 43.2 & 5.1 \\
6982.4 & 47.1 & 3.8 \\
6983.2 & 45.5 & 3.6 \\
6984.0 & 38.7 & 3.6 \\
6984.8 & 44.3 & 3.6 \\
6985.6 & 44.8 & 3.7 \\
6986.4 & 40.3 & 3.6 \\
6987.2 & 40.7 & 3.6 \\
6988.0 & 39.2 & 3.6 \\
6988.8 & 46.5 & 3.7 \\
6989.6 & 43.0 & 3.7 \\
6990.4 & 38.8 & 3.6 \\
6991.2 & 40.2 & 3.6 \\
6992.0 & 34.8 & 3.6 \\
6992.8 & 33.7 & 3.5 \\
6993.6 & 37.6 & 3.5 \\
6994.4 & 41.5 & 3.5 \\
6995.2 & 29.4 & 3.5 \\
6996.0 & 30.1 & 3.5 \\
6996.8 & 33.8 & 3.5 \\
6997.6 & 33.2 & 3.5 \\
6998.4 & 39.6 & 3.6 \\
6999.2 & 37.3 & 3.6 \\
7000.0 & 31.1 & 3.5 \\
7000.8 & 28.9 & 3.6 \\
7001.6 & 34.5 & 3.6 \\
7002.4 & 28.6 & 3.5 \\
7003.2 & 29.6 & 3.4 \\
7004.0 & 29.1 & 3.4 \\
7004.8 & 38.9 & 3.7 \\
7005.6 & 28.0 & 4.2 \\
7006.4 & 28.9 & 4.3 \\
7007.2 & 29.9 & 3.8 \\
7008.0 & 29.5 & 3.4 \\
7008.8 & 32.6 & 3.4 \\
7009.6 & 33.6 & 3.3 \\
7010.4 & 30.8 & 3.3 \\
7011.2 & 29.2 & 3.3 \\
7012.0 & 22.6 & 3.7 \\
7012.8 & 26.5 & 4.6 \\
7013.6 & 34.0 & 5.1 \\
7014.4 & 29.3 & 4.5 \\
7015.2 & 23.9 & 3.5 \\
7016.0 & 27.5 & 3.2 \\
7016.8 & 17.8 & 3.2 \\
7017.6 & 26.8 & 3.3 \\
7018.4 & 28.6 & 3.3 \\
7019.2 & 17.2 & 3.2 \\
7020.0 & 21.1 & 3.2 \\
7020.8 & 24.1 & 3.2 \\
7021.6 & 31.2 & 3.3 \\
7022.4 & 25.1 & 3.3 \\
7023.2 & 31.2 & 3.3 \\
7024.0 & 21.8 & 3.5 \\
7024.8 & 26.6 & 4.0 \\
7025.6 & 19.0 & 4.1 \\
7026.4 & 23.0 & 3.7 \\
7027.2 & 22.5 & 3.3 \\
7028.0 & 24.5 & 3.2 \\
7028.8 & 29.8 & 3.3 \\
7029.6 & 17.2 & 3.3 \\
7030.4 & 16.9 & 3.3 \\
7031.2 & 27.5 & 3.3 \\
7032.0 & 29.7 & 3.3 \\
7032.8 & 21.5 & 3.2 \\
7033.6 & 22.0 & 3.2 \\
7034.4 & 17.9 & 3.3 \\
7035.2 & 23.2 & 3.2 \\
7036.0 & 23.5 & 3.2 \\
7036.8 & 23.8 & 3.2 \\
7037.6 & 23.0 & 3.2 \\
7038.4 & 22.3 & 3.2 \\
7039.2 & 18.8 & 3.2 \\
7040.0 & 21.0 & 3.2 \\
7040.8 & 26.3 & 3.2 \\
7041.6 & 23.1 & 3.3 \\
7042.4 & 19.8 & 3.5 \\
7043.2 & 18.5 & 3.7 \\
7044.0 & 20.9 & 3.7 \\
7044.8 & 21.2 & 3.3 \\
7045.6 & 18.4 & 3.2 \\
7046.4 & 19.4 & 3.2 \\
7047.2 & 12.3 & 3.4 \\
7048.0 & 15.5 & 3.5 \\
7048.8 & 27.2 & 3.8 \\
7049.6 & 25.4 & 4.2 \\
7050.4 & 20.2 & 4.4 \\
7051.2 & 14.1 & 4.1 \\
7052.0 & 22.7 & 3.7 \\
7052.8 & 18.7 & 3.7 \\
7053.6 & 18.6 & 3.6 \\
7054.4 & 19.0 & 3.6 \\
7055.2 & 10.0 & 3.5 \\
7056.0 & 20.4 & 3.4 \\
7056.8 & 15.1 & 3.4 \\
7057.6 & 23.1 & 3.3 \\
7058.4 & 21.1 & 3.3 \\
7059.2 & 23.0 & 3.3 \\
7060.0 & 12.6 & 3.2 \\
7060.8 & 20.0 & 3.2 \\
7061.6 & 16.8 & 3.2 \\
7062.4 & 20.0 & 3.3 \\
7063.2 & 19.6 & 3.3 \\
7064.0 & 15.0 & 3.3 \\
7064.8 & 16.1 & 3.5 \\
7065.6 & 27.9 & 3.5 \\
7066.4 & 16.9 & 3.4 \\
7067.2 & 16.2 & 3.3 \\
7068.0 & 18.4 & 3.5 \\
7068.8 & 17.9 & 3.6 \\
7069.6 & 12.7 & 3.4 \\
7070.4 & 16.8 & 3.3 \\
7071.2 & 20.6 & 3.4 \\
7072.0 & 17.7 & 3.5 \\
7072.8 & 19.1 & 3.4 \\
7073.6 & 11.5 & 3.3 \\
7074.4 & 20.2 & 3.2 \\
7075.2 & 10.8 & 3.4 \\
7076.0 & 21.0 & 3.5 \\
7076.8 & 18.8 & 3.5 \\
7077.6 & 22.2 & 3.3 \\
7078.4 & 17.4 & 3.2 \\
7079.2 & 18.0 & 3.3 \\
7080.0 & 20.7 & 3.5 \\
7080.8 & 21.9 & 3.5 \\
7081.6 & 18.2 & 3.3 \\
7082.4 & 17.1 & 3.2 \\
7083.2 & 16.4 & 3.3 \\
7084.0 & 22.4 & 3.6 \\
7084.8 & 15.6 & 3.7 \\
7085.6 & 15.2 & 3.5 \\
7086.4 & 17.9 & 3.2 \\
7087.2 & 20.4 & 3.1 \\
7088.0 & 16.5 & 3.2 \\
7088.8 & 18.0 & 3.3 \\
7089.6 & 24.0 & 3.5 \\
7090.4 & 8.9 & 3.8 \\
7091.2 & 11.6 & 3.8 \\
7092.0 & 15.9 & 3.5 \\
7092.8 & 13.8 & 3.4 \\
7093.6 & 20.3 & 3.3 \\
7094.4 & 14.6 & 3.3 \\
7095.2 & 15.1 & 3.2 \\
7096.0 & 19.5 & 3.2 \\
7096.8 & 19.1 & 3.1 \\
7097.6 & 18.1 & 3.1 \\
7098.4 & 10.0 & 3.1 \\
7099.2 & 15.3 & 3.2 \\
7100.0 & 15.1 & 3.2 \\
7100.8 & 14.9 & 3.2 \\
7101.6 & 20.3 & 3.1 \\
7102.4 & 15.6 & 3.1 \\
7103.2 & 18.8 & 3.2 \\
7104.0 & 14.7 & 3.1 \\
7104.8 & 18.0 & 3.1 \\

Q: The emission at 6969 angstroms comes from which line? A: C IV 1549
